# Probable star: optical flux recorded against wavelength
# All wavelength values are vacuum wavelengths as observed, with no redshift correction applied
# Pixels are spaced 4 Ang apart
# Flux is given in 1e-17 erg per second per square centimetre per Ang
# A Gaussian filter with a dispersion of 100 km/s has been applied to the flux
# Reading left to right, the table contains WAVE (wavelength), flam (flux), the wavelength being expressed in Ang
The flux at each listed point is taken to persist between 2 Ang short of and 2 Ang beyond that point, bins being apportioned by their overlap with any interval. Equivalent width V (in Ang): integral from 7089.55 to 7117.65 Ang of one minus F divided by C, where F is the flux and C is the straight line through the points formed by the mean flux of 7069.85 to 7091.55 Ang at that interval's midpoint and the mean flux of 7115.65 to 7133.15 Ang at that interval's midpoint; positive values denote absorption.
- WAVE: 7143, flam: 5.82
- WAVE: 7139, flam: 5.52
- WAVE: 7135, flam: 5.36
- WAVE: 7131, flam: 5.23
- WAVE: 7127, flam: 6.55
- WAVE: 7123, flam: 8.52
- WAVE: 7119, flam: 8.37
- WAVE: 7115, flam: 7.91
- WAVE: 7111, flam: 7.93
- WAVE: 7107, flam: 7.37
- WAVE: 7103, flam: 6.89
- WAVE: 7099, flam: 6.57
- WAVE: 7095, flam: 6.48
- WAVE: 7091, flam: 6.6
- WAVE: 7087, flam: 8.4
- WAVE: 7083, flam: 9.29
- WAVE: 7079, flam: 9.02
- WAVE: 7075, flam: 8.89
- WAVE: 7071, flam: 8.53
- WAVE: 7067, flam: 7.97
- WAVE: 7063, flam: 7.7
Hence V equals 2.5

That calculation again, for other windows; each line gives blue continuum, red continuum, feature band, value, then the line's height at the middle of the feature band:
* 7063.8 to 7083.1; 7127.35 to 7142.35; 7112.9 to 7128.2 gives -4.0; 6.26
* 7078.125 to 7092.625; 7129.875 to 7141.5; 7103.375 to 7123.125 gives -3.6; 6.7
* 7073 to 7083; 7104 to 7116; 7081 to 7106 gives 3.0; 8.36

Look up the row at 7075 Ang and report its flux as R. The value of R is 8.89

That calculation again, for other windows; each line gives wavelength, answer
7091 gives 6.6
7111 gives 7.93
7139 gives 5.52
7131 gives 5.23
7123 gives 8.52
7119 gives 8.37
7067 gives 7.97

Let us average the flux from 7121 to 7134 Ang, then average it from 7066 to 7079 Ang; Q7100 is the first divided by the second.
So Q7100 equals 0.78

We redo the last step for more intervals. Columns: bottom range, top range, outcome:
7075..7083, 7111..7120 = 0.89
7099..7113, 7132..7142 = 0.75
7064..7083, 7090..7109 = 0.79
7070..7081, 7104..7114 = 0.86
